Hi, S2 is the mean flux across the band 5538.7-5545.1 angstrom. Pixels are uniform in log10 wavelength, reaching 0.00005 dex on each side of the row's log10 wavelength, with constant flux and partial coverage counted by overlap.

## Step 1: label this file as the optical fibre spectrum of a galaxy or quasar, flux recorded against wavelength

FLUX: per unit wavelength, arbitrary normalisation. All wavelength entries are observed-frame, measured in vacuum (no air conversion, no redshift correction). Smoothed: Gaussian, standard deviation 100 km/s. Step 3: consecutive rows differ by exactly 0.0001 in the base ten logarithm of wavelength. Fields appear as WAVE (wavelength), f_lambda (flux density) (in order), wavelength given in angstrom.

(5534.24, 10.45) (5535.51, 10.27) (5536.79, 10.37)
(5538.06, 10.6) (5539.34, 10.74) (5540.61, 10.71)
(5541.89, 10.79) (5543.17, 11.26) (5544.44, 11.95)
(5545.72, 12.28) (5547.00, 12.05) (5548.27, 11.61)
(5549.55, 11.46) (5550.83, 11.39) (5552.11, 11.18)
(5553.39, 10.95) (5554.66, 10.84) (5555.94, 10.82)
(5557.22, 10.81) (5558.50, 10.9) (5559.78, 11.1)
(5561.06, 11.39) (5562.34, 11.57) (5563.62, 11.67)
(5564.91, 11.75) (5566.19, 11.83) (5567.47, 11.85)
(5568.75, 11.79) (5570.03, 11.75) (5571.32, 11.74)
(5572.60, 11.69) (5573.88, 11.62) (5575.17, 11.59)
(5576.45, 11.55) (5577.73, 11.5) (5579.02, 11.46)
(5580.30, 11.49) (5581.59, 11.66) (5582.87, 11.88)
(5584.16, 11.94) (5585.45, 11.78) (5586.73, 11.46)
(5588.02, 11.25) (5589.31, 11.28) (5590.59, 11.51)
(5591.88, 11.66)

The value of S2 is 11.1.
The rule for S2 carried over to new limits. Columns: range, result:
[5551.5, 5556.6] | 11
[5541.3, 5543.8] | 11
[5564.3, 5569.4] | 11.8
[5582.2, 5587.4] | 11.8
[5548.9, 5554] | 11.2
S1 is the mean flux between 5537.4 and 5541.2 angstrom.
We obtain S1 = 10.7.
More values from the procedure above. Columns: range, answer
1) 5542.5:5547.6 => 11.9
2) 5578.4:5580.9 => 11.5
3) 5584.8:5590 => 11.4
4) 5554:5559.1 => 10.9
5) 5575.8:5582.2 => 11.5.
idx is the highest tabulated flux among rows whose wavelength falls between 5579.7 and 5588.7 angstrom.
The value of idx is 11.94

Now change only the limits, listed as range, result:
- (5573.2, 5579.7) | 11.62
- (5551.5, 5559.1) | 11.18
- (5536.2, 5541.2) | 10.74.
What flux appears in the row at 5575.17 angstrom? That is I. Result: 11.59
